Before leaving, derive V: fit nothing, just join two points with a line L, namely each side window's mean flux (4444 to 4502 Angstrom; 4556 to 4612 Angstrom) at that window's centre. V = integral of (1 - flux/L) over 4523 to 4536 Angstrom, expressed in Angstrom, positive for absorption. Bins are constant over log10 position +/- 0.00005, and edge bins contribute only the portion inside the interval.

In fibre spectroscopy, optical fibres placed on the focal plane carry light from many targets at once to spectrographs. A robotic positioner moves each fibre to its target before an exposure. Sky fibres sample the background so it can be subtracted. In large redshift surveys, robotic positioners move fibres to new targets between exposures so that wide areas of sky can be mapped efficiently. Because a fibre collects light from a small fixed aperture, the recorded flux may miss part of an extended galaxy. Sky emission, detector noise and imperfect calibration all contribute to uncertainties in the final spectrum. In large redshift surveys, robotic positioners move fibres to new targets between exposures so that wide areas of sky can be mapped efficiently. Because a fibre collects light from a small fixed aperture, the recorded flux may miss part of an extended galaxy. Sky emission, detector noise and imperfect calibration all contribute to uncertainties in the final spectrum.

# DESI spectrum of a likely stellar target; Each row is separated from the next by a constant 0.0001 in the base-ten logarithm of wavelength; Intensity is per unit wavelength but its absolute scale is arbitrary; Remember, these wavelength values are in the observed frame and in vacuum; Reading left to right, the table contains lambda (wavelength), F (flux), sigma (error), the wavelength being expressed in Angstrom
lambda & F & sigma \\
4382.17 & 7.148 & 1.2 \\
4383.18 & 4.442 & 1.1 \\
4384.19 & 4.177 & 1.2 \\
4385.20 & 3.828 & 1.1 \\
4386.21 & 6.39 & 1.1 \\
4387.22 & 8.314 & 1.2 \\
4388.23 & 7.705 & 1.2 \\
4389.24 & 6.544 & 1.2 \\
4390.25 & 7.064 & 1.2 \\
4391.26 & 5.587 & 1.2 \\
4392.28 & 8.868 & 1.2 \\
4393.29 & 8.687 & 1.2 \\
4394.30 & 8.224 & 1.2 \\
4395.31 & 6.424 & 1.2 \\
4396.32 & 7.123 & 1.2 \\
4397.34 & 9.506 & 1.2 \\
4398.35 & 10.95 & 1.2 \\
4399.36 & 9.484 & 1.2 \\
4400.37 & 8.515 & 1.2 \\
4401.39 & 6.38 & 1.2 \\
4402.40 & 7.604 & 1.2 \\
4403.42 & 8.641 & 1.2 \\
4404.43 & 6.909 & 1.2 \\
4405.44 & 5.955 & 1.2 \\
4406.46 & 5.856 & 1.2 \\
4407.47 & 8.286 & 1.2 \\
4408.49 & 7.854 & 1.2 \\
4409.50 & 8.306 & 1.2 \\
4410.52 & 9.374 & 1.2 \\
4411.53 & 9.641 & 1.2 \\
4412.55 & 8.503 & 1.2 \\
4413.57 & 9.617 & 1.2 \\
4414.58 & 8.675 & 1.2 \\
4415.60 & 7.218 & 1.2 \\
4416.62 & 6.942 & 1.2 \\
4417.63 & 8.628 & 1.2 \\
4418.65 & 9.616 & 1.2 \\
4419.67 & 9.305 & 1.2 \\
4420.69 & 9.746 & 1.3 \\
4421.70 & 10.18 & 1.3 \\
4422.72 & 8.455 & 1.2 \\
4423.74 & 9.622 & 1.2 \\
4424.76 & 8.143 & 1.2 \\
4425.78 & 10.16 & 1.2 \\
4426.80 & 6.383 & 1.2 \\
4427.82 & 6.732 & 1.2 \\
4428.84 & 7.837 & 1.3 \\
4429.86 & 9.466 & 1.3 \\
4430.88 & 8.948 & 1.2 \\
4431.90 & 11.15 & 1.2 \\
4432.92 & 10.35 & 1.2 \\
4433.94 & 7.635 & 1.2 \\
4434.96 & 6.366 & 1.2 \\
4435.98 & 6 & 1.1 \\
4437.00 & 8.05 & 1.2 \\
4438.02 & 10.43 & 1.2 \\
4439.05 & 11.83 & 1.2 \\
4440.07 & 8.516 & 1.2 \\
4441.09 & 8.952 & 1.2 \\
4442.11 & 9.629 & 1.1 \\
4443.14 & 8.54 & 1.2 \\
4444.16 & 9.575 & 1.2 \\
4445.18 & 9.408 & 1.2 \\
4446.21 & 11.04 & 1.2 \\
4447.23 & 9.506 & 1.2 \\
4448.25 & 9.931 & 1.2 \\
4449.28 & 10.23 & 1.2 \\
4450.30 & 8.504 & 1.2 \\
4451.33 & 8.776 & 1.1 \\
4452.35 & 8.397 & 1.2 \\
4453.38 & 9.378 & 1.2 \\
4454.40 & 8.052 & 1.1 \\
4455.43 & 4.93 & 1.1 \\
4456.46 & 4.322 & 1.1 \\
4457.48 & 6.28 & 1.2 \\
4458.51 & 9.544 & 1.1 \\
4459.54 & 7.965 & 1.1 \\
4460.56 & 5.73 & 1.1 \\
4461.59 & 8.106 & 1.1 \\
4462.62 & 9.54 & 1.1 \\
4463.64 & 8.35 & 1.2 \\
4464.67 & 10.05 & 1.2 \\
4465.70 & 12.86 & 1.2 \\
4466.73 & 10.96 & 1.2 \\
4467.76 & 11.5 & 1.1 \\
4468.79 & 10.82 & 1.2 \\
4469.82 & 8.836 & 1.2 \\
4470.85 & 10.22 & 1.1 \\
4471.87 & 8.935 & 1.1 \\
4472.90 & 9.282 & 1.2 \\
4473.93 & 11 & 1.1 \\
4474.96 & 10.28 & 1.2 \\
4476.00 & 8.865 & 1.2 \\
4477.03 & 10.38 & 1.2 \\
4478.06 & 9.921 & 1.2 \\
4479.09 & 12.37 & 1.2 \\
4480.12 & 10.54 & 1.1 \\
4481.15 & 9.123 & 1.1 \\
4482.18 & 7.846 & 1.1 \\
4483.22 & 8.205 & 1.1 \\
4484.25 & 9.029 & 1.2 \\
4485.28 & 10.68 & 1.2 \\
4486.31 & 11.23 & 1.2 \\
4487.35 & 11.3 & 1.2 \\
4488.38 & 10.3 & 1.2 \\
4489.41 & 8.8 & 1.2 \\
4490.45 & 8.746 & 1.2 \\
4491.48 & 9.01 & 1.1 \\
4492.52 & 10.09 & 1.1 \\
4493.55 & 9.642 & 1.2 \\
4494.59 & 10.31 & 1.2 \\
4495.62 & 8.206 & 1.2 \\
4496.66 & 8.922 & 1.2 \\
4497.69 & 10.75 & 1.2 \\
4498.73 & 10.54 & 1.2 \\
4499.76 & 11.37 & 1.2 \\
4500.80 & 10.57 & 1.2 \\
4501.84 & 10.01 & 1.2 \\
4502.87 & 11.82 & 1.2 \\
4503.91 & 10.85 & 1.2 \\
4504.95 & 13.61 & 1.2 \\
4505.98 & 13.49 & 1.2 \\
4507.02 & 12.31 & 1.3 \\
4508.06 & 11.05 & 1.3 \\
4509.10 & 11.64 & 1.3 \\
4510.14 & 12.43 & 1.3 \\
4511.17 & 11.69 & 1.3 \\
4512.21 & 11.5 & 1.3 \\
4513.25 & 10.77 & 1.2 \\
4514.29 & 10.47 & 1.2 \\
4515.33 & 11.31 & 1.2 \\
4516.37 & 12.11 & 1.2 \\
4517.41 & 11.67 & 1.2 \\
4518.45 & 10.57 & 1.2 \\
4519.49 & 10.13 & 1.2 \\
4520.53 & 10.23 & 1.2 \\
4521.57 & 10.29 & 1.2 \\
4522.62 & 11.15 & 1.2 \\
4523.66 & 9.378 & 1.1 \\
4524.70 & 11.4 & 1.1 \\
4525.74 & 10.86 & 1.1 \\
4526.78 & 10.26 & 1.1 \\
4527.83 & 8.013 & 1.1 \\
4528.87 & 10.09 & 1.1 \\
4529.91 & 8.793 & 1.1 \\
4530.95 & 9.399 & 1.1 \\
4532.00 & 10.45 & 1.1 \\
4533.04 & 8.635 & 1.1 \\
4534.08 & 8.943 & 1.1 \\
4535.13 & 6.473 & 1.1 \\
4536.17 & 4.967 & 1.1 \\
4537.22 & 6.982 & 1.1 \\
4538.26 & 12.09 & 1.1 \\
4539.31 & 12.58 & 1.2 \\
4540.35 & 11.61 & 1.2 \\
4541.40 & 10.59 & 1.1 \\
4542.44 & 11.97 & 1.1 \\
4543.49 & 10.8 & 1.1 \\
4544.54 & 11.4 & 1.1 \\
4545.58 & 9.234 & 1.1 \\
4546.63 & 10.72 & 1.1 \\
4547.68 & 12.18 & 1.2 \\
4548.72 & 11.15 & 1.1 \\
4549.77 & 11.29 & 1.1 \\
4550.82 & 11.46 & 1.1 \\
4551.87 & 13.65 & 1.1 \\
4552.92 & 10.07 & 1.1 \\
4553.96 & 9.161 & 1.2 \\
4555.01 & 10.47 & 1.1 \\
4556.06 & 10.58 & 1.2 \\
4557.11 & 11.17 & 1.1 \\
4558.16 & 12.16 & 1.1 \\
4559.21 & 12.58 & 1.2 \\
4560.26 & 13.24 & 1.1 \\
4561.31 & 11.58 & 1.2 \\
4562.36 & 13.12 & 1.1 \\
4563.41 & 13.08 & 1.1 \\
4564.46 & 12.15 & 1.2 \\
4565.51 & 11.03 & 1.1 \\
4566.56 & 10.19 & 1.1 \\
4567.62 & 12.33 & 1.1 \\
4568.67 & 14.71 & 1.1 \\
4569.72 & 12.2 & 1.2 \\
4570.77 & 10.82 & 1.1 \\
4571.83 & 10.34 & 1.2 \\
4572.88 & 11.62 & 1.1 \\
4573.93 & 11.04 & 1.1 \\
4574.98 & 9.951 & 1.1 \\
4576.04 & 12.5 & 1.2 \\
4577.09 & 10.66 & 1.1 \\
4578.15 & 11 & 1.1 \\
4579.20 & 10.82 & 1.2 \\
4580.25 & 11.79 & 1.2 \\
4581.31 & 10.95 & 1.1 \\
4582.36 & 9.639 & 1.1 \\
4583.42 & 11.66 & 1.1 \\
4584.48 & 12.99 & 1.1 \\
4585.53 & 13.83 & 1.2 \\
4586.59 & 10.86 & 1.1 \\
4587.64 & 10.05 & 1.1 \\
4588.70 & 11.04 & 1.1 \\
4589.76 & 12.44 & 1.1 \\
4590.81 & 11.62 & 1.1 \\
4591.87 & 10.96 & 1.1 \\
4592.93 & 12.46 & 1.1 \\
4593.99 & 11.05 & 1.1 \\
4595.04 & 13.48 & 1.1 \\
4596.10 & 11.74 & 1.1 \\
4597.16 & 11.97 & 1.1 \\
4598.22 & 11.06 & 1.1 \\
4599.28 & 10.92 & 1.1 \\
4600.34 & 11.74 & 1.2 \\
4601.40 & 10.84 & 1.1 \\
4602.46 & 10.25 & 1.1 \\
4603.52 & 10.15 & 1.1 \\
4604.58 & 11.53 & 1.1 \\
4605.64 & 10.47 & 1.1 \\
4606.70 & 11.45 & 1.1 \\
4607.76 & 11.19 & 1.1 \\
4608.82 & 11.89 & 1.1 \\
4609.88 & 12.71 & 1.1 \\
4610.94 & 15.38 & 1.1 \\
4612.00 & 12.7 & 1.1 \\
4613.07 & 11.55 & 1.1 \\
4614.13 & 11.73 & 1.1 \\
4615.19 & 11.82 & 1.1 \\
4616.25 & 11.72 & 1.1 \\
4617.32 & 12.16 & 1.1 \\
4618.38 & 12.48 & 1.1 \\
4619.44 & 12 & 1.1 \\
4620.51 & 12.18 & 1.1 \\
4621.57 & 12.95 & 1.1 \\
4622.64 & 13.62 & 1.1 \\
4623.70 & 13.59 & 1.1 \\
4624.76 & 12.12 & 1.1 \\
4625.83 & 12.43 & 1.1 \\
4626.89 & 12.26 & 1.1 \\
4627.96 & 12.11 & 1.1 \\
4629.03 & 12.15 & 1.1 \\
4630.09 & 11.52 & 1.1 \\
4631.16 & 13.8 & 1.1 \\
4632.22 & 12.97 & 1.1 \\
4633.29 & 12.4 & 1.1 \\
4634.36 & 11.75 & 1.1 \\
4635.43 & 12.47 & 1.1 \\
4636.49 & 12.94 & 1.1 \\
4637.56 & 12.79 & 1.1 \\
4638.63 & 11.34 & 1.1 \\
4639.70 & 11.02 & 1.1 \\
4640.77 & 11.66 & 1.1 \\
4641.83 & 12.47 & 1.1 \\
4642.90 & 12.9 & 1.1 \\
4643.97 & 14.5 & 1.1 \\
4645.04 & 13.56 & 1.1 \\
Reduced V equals 1.6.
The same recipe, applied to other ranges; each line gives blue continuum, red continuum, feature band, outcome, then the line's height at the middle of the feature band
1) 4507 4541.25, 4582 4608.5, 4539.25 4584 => -2.2 Angstrom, 10.9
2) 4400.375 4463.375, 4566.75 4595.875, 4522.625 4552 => 1.4 Angstrom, 10.7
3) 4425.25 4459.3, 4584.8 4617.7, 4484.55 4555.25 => -2.7 Angstrom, 10.1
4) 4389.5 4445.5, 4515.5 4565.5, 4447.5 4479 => 0.6 Angstrom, 9.28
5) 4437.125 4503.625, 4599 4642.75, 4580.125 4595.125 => -0.1 Angstrom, 11.5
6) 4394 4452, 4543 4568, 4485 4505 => -0.2 Angstrom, 10.2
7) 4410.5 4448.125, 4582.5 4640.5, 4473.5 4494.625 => -0.1 Angstrom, 9.85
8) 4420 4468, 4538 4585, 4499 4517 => -2.3 Angstrom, 10.3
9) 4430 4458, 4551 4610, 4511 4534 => -0.1 Angstrom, 10.3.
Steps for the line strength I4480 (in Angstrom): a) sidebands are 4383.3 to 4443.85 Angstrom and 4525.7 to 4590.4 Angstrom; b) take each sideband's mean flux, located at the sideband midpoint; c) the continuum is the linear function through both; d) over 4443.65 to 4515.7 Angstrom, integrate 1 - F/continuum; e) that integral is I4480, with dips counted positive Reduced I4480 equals -3.2 Angstrom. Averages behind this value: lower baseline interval 8.18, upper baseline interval 10.9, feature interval 9.89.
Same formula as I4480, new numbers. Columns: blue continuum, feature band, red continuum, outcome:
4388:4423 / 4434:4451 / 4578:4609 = -0.56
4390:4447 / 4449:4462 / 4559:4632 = 2.20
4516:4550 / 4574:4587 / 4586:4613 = -0.21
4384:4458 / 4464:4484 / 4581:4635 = -1.67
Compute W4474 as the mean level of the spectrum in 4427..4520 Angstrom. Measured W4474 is 9.74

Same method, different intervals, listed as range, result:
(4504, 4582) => 11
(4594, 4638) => 12.1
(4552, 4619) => 11.6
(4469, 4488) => 9.91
